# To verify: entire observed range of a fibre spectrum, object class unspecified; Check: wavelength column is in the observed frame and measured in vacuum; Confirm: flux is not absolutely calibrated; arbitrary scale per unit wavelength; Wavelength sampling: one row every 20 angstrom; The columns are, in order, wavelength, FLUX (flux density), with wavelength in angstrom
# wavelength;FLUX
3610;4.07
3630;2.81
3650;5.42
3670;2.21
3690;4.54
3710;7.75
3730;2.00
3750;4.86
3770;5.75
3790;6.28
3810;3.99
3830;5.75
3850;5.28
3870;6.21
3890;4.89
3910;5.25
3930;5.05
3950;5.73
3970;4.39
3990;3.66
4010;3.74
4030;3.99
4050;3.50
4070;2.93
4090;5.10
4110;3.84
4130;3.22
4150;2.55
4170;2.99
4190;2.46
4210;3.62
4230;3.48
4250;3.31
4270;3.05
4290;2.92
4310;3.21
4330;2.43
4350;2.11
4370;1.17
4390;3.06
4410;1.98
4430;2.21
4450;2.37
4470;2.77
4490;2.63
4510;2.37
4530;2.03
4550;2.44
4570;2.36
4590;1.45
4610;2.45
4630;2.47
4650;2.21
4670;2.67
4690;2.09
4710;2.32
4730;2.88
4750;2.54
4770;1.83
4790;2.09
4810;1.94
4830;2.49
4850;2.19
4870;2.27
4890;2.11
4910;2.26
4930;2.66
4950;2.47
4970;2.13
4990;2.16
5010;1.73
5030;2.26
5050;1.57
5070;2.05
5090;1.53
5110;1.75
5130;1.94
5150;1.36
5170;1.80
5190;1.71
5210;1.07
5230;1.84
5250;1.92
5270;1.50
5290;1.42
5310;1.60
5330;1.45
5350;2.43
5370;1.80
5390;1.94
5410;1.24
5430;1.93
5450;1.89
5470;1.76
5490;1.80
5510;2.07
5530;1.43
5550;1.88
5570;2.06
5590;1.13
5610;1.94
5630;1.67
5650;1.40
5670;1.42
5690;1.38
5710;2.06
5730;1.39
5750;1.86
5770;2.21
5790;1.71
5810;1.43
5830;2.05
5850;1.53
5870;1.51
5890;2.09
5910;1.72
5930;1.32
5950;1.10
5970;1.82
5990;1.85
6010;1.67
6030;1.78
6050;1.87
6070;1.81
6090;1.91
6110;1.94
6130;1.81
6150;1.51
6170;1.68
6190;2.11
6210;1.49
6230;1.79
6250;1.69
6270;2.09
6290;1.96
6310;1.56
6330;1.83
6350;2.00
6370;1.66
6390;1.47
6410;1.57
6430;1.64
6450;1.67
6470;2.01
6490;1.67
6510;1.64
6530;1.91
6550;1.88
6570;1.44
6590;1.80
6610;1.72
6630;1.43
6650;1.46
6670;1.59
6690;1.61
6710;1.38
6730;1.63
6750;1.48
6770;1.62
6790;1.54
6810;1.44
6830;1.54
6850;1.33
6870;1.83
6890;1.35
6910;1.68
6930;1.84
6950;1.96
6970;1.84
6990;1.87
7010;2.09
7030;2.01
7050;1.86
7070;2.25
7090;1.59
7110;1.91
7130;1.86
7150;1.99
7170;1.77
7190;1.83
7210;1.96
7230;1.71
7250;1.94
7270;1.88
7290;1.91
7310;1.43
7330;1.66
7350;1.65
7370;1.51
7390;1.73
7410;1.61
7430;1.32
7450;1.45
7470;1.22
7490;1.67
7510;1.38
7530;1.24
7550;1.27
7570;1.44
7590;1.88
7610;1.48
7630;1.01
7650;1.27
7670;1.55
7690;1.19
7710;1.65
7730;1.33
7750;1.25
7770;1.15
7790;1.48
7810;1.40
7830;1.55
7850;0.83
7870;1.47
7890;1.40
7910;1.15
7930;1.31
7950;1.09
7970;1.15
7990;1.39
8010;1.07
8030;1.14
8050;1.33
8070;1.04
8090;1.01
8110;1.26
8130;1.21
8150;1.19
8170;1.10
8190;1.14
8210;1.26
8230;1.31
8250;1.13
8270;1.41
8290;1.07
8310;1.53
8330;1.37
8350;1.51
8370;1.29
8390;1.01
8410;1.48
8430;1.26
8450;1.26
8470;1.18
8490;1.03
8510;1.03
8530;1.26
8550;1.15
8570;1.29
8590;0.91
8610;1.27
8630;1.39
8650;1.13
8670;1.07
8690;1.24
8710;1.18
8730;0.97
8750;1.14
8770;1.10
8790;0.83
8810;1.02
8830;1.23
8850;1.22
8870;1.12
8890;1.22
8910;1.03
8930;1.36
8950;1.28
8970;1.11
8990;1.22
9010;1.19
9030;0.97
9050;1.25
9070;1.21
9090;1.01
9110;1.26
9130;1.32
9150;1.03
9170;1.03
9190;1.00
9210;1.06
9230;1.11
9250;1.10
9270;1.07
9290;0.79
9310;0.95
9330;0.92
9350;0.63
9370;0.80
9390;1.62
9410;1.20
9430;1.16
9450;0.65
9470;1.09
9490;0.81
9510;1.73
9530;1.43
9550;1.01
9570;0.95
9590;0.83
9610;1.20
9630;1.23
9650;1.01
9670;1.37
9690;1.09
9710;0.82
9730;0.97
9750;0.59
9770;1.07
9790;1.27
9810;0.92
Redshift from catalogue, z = 0.554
